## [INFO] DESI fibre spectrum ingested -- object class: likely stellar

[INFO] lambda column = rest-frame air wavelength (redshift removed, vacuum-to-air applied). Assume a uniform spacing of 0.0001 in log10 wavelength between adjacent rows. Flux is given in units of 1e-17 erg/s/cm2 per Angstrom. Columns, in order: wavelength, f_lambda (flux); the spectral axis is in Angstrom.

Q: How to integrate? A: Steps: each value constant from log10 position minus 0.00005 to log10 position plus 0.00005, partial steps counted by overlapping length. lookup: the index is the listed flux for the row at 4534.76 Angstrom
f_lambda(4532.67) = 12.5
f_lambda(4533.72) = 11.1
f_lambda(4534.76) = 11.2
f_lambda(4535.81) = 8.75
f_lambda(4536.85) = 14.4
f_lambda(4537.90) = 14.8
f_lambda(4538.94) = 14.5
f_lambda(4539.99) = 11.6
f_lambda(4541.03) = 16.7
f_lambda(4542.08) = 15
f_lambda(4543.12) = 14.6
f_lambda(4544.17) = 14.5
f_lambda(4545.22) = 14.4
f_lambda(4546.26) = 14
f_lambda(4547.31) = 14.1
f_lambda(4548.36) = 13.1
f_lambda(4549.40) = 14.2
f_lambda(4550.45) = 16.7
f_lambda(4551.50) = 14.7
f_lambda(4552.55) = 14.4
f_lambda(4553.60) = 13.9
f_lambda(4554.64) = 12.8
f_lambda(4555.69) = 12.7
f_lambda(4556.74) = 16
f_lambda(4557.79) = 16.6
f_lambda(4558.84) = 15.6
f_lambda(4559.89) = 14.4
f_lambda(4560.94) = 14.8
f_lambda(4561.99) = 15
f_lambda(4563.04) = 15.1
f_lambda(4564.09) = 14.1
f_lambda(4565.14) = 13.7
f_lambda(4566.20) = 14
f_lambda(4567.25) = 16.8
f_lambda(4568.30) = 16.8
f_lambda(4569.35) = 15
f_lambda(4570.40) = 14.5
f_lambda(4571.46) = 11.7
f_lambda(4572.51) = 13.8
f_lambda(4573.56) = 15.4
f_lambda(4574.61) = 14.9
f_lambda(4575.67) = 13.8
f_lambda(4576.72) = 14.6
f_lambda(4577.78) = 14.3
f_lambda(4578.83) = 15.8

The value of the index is 11.2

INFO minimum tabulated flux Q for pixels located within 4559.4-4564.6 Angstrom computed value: 14.1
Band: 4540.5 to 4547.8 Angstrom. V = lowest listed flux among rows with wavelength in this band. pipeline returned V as 14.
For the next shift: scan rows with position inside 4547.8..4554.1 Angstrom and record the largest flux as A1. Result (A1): 16.7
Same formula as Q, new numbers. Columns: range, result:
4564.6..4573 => 11.7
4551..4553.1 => 14.4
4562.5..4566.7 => 13.7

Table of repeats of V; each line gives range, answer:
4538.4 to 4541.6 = 11.6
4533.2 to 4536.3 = 8.75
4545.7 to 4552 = 13.1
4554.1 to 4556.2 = 12.7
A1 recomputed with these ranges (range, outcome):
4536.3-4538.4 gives 14.8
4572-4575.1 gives 15.4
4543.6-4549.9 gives 14.5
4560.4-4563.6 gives 15.1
